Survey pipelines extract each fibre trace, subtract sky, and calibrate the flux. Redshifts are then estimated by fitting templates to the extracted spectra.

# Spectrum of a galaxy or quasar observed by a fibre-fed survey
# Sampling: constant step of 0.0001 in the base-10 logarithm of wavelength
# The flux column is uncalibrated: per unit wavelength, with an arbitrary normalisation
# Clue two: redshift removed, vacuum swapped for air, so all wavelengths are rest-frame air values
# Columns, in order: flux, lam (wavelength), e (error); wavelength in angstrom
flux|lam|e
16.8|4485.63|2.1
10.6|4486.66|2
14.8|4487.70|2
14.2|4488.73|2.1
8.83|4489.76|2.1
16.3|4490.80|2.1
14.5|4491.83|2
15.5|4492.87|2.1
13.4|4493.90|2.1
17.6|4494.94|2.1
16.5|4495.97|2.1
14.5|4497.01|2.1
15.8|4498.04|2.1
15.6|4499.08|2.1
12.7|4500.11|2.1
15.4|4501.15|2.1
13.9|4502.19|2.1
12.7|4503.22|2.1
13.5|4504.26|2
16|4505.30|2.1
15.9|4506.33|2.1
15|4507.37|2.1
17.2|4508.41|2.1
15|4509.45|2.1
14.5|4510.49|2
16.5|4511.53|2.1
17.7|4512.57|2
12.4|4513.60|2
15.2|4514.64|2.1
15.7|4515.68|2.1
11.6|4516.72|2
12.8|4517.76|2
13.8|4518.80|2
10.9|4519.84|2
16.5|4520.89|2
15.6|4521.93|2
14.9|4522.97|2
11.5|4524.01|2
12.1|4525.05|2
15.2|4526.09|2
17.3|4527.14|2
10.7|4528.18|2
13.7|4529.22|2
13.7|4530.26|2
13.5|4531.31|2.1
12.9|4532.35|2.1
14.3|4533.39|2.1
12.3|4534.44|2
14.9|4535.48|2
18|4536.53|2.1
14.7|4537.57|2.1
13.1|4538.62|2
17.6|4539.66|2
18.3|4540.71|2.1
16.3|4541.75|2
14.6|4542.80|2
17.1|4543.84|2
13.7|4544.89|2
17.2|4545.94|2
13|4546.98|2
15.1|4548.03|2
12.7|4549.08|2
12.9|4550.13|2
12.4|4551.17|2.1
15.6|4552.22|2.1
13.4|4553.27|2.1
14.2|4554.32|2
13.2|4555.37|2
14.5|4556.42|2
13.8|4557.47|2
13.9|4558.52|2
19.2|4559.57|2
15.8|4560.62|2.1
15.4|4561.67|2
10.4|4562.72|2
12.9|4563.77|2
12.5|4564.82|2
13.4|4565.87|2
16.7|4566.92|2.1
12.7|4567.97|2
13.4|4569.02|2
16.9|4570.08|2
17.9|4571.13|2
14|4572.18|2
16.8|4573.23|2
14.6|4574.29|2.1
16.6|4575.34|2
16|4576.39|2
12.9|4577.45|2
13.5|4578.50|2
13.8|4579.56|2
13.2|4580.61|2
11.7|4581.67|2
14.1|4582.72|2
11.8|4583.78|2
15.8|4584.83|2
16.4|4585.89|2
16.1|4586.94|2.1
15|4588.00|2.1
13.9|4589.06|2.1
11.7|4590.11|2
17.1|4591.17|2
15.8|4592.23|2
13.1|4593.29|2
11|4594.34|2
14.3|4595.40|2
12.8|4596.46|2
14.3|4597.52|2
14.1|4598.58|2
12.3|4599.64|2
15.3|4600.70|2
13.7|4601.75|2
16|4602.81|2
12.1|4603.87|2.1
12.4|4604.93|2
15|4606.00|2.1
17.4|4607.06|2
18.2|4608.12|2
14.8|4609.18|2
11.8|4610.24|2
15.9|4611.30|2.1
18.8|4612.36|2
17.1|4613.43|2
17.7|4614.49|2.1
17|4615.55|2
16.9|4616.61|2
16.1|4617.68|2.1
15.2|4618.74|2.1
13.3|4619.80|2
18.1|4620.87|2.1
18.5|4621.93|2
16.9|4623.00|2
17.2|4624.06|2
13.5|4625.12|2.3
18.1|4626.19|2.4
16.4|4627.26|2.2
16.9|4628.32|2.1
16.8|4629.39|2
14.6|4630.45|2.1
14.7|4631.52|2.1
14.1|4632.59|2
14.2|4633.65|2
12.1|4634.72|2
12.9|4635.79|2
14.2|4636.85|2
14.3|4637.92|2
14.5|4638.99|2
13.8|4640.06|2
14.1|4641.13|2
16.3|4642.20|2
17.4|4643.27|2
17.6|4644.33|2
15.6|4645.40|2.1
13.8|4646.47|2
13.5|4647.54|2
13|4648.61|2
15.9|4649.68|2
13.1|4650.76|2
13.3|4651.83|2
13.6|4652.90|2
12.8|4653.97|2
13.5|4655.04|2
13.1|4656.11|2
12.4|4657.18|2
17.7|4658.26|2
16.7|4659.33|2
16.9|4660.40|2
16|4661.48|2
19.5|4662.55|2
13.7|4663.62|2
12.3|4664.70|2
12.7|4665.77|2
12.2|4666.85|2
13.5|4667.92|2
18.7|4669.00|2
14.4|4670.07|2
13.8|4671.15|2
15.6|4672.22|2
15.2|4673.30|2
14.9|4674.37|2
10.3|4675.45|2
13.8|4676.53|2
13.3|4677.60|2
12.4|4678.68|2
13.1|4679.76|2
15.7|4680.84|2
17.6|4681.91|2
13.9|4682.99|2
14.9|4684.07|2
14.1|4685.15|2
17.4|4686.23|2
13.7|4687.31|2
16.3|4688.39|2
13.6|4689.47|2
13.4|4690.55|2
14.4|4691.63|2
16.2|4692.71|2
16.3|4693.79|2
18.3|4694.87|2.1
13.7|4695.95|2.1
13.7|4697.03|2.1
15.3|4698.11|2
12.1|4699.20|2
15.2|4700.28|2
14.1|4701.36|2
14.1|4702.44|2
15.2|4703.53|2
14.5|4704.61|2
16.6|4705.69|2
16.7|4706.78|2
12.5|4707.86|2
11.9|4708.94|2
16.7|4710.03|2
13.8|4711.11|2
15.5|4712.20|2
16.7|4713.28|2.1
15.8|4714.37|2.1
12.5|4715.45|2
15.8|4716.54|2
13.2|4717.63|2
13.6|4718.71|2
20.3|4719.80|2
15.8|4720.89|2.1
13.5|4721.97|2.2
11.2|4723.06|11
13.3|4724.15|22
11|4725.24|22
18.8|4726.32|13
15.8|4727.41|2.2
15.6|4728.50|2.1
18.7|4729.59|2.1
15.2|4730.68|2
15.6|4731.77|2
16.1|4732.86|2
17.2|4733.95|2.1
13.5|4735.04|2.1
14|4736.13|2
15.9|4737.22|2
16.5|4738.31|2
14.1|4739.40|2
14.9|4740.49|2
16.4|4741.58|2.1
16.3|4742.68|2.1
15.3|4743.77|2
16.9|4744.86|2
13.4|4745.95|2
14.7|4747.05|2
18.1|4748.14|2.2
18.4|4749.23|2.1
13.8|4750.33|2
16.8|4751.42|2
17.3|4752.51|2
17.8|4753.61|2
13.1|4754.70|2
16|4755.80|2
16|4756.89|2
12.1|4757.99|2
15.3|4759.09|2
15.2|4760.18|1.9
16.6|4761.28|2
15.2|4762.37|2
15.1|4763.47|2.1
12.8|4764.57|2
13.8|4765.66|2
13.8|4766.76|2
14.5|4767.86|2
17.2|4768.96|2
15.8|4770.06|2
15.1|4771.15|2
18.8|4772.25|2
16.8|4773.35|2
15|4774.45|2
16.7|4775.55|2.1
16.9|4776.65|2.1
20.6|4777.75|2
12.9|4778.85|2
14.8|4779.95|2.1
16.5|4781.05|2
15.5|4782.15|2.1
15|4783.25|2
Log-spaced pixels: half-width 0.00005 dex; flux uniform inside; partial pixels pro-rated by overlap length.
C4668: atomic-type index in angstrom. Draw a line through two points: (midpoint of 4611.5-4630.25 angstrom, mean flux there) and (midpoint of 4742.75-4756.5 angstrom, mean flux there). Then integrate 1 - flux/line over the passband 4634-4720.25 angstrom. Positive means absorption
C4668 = 9.1 angstrom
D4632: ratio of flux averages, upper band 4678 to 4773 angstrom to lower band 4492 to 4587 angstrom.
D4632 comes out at 1.04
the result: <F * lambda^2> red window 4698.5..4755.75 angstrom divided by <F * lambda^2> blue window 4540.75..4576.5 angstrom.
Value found 1.1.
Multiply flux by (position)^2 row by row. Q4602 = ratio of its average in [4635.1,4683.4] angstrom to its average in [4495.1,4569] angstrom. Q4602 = 1.06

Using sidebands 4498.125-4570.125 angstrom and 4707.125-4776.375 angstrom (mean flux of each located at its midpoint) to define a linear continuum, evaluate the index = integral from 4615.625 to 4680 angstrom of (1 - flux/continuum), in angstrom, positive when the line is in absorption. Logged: 0.4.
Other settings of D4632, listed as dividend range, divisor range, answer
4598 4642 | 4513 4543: 1.07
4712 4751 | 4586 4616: 1.04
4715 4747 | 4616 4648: 0.99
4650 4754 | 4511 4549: 1.03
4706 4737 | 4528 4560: 1.03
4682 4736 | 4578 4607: 1.07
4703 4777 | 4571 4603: 1.07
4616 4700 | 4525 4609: 1.03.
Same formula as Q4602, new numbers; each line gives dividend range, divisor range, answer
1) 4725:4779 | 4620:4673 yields 1.10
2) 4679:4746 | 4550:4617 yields 1.09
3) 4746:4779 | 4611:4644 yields 1.06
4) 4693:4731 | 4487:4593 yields 1.11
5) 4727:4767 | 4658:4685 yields 1.09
